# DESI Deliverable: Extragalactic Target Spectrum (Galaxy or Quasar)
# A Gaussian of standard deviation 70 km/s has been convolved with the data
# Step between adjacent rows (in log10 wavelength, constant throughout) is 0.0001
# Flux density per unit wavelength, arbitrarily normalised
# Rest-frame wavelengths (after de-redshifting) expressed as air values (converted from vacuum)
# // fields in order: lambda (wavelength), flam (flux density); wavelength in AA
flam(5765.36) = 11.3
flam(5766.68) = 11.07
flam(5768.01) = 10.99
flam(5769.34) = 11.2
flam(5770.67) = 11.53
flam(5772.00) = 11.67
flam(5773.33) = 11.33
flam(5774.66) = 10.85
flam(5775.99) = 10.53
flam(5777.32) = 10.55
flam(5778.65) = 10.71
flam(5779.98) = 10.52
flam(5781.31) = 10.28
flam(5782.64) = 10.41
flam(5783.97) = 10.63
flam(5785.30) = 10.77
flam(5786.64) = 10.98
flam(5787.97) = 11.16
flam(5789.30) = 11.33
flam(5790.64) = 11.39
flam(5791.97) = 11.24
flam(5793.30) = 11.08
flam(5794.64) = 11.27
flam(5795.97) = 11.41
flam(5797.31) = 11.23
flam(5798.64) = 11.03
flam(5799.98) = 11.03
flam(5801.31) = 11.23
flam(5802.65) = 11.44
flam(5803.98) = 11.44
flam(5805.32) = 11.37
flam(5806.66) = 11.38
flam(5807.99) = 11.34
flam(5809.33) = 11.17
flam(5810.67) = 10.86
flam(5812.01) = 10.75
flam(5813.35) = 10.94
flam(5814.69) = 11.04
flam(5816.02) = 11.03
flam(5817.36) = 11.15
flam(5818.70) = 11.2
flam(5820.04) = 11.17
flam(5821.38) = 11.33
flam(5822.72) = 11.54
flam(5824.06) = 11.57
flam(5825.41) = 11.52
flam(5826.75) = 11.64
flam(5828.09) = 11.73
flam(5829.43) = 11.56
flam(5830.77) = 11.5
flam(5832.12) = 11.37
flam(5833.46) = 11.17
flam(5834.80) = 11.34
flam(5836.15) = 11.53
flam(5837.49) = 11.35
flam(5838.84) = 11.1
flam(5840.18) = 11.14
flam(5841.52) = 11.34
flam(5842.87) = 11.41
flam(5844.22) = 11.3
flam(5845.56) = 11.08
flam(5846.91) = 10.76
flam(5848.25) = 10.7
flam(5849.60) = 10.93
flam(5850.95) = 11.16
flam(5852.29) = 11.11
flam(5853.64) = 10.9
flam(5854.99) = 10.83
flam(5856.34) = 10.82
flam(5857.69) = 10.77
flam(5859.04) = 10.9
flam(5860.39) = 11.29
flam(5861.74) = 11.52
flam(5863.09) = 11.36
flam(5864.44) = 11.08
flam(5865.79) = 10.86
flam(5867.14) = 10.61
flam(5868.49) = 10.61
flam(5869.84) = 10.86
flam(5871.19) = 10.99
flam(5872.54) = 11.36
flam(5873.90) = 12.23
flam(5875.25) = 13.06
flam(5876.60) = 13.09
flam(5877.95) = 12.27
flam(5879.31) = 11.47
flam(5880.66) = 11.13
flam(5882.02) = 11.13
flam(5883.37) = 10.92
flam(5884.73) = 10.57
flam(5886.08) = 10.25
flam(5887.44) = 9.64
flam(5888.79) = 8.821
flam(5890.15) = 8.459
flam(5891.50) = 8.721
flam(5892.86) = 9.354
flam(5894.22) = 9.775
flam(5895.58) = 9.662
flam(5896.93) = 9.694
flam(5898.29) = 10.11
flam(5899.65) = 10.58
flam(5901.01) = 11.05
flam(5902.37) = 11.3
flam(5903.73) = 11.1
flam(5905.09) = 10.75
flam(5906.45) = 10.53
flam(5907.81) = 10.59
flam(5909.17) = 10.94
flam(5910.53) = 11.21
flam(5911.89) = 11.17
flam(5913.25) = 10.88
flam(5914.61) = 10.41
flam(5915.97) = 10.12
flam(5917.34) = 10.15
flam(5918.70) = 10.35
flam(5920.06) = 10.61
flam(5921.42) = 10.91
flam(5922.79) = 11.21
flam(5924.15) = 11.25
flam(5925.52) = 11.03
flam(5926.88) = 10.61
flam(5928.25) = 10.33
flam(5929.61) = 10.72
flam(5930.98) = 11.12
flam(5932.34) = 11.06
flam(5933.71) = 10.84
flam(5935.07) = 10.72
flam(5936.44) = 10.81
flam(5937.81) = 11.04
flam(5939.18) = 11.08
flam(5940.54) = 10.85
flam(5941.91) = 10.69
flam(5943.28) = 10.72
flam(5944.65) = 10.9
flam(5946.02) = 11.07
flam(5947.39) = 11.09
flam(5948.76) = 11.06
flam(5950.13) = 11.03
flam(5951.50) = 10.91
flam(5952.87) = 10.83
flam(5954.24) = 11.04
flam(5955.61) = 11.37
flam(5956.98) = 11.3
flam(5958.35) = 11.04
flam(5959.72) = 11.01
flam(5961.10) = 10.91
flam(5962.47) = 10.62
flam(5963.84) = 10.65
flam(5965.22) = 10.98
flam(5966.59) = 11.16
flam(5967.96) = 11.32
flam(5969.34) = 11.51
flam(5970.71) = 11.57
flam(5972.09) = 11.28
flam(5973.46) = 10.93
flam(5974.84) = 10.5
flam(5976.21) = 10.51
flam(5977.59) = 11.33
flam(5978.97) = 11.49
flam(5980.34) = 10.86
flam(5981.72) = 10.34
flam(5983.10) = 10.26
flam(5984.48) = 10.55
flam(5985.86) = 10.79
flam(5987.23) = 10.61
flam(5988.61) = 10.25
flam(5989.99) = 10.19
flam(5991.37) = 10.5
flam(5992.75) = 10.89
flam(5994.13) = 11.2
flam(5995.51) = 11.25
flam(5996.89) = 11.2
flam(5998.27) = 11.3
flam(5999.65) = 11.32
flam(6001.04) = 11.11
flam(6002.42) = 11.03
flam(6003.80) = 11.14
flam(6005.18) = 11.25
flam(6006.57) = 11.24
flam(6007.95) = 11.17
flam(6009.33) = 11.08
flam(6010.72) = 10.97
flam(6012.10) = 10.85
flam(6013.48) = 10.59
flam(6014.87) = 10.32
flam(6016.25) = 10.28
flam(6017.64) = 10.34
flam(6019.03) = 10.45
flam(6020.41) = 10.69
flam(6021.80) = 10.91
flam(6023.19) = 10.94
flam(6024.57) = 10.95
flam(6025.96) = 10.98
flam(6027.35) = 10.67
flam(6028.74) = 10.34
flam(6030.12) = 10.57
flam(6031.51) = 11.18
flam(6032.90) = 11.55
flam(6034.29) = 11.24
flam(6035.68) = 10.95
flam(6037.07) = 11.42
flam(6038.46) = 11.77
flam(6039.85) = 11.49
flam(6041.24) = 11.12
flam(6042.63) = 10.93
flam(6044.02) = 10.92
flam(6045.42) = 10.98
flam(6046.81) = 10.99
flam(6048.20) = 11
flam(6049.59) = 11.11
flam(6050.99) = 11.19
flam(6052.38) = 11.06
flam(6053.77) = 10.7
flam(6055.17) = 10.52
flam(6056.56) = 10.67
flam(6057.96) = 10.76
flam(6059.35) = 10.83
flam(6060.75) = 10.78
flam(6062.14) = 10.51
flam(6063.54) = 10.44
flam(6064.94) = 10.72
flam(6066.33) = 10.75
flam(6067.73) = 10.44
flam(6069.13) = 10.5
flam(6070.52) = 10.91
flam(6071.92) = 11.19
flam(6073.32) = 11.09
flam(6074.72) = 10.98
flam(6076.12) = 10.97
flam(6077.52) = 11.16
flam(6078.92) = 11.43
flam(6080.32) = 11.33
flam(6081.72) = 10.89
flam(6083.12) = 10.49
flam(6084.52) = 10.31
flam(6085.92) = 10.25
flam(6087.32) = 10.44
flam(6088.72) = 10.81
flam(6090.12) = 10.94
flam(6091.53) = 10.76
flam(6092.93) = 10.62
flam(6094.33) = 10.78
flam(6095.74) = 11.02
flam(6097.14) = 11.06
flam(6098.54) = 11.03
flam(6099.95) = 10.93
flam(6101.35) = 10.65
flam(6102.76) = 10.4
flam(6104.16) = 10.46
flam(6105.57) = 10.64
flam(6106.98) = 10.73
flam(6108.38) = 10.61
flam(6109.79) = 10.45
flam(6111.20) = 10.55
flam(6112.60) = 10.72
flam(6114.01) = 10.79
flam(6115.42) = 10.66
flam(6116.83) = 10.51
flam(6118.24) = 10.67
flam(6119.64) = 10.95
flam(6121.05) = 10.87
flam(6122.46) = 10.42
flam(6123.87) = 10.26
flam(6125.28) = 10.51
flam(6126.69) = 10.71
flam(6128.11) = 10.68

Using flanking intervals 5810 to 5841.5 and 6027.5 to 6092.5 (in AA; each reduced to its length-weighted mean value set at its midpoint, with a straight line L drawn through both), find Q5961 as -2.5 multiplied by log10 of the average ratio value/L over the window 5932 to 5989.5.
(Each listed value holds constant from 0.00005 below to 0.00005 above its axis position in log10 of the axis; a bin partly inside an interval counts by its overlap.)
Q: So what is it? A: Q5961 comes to 0.01 mag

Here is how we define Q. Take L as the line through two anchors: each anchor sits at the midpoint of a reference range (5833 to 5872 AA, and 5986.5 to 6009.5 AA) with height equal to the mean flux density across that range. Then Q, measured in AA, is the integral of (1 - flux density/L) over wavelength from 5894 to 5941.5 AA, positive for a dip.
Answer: 1.4 AA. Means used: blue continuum 11.1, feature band 10.7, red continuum 11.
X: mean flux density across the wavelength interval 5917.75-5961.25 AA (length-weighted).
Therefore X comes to 10.9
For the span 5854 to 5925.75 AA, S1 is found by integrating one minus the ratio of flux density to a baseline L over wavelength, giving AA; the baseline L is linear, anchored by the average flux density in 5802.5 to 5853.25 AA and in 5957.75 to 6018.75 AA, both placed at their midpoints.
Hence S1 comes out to 2.27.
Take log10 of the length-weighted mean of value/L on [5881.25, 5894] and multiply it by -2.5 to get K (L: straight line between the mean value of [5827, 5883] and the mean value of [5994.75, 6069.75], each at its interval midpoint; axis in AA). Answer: 0.15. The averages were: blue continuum 11.3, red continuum 10.9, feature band 9.77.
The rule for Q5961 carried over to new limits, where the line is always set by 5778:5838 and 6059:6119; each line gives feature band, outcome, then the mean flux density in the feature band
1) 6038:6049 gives -0.03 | 11.1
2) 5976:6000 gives 0.01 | 10.8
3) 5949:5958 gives -0.01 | 11.1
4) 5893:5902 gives 0.09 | 10.1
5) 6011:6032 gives 0.02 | 10.7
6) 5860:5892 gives 0.01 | 10.9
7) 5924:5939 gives 0.01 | 10.9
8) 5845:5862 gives 0.01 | 11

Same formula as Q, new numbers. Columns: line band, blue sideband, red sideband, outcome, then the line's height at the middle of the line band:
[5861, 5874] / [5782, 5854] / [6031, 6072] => 0.1 AA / 11.1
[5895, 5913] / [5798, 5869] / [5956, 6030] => 0.6 AA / 11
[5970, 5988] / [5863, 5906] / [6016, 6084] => 0.0 AA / 10.8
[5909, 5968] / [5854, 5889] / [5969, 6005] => 0.6 AA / 11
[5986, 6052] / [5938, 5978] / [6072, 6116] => -0.2 AA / 10.9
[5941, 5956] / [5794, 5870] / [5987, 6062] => 0.1 AA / 11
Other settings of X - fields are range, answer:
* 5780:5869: 11.1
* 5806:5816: 11.1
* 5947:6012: 11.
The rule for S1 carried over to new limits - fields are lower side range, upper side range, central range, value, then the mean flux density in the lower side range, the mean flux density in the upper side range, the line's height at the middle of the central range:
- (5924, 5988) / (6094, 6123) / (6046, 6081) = -0.3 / 10.9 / 10.7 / 10.8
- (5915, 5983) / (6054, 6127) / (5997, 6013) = -0.4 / 10.9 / 10.7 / 10.8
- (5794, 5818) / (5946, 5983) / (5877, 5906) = 1.9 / 11.2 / 11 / 11.1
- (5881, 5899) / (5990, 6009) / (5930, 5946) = -0.8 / 9.8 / 11.1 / 10.4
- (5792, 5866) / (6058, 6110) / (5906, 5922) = 0.6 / 11.2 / 10.8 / 11.1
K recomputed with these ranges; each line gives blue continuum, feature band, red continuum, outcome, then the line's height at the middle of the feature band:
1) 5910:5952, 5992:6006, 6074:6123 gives -0.04 mag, 10.8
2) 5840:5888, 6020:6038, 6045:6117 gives -0.01 mag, 10.9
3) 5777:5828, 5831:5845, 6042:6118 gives -0.02 mag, 11.1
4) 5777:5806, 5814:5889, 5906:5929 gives -0.03 mag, 10.9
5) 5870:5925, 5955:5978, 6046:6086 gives -0.03 mag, 10.8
